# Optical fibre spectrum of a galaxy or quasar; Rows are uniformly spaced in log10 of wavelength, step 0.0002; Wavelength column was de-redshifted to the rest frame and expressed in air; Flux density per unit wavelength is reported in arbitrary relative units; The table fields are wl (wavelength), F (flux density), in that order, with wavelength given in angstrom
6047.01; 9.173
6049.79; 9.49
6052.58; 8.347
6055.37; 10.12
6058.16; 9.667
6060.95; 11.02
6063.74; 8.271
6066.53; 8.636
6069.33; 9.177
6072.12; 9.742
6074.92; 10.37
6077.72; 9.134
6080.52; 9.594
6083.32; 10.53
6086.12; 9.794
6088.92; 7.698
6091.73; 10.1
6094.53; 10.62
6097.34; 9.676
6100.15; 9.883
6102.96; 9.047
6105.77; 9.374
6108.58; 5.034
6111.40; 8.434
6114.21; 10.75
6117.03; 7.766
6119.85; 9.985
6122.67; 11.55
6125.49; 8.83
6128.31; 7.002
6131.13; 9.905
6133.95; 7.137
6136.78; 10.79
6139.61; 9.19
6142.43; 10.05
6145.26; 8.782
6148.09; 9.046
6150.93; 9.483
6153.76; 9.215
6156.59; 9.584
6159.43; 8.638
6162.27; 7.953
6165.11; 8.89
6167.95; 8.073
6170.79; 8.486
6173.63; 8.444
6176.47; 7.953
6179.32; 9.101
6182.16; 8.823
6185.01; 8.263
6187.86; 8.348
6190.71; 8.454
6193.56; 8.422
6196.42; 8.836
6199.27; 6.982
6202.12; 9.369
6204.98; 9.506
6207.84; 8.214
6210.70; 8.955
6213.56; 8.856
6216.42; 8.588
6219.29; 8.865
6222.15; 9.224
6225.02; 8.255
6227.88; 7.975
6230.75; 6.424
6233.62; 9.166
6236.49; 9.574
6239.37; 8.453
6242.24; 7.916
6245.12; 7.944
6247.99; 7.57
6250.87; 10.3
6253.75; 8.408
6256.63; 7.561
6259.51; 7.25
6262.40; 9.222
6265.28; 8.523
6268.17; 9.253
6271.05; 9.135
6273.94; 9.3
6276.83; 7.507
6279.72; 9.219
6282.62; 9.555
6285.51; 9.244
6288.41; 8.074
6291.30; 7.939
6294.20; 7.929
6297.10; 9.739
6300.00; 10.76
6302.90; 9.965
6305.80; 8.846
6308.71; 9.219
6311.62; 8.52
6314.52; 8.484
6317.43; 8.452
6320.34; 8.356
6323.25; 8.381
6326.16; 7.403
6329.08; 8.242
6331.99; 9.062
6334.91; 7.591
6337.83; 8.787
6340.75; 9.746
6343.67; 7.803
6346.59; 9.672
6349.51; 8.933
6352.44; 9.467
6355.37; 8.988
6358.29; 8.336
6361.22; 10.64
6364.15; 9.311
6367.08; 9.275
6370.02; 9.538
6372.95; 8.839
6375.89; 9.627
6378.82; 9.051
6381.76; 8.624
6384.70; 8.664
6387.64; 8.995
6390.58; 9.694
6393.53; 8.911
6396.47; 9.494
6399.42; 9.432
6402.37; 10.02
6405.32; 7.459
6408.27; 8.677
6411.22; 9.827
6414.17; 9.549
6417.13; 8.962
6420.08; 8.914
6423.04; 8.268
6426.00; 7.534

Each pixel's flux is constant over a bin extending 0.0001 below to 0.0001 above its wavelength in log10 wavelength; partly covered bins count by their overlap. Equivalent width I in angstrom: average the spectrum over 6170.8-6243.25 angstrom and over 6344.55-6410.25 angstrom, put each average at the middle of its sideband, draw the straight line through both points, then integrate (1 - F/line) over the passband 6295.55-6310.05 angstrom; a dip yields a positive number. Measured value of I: -1.3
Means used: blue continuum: 8.52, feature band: 9.7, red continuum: 9.16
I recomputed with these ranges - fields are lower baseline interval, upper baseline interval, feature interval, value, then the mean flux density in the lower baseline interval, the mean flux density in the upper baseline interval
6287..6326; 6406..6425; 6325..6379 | -0.79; 8.78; 8.93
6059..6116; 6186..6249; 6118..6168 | -0.95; 9.34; 8.45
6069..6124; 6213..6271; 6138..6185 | 0.79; 9.41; 8.48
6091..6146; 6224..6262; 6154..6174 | 0.50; 9.19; 8.24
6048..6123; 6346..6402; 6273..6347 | 4.21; 9.37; 9.24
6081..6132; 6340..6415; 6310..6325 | 1.23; 9.22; 9.17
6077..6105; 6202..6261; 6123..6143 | 0.41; 9.62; 8.47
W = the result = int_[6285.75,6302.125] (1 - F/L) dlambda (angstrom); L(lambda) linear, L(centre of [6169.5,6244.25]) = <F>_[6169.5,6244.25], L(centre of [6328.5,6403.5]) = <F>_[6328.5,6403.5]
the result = -0.22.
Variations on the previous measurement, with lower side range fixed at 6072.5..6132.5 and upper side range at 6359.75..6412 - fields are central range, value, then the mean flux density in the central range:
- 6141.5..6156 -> -0.04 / 9.31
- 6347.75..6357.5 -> 0.14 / 9.09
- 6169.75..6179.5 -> 0.90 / 8.42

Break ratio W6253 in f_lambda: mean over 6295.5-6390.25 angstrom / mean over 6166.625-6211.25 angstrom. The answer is 1.06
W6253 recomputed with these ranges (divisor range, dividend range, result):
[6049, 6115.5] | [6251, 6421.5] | 0.95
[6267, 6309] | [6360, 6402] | 1.03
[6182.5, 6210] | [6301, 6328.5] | 1.02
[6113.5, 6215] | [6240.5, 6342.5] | 0.98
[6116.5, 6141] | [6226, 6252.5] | 0.91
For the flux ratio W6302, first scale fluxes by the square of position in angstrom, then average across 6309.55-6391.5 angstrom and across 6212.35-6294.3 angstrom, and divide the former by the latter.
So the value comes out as 1.1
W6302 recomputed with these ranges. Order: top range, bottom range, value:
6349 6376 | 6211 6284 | 1.12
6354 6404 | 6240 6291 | 1.12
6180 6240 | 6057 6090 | 0.94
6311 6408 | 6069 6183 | 1.05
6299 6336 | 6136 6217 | 1.04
